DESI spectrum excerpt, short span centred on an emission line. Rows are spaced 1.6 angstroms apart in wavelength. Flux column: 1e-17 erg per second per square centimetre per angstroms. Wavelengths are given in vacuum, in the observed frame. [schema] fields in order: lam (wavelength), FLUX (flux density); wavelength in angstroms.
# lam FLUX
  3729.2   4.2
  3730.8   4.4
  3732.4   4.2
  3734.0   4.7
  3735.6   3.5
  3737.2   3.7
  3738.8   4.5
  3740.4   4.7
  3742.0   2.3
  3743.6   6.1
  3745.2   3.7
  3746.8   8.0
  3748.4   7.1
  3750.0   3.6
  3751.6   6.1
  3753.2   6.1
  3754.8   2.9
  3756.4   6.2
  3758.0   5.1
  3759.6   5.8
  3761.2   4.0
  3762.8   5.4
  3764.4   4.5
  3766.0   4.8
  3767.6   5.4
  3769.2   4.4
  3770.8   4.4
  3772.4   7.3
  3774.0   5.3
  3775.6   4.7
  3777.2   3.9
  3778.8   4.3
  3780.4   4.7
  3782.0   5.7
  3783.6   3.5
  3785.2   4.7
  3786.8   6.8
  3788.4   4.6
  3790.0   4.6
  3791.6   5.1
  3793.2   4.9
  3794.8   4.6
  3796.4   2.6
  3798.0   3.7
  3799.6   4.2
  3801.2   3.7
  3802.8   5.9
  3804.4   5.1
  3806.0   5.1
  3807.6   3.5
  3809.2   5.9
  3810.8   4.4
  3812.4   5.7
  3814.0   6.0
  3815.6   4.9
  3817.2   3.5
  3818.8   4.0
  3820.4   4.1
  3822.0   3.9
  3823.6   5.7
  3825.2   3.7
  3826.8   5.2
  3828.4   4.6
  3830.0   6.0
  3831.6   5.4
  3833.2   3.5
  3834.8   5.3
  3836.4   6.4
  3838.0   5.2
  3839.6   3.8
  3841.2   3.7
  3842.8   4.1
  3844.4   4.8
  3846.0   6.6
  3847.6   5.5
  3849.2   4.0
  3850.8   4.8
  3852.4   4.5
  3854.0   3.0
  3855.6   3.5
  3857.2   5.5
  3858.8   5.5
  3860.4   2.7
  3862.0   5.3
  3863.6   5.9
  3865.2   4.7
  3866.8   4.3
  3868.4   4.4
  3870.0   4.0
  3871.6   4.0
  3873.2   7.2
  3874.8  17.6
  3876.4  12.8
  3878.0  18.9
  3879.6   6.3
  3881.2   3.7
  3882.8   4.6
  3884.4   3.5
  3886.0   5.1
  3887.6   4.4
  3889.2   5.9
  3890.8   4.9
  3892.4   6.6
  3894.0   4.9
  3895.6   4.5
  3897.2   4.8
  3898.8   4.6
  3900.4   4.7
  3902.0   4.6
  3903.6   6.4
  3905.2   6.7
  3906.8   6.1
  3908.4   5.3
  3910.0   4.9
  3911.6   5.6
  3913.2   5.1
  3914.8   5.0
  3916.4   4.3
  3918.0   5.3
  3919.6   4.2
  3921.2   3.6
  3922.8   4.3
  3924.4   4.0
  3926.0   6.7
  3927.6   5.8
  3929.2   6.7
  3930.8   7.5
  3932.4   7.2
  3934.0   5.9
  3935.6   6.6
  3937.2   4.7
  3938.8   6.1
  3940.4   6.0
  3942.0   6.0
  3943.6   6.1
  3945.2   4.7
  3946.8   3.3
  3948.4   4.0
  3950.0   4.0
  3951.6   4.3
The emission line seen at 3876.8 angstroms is [O II] 3727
